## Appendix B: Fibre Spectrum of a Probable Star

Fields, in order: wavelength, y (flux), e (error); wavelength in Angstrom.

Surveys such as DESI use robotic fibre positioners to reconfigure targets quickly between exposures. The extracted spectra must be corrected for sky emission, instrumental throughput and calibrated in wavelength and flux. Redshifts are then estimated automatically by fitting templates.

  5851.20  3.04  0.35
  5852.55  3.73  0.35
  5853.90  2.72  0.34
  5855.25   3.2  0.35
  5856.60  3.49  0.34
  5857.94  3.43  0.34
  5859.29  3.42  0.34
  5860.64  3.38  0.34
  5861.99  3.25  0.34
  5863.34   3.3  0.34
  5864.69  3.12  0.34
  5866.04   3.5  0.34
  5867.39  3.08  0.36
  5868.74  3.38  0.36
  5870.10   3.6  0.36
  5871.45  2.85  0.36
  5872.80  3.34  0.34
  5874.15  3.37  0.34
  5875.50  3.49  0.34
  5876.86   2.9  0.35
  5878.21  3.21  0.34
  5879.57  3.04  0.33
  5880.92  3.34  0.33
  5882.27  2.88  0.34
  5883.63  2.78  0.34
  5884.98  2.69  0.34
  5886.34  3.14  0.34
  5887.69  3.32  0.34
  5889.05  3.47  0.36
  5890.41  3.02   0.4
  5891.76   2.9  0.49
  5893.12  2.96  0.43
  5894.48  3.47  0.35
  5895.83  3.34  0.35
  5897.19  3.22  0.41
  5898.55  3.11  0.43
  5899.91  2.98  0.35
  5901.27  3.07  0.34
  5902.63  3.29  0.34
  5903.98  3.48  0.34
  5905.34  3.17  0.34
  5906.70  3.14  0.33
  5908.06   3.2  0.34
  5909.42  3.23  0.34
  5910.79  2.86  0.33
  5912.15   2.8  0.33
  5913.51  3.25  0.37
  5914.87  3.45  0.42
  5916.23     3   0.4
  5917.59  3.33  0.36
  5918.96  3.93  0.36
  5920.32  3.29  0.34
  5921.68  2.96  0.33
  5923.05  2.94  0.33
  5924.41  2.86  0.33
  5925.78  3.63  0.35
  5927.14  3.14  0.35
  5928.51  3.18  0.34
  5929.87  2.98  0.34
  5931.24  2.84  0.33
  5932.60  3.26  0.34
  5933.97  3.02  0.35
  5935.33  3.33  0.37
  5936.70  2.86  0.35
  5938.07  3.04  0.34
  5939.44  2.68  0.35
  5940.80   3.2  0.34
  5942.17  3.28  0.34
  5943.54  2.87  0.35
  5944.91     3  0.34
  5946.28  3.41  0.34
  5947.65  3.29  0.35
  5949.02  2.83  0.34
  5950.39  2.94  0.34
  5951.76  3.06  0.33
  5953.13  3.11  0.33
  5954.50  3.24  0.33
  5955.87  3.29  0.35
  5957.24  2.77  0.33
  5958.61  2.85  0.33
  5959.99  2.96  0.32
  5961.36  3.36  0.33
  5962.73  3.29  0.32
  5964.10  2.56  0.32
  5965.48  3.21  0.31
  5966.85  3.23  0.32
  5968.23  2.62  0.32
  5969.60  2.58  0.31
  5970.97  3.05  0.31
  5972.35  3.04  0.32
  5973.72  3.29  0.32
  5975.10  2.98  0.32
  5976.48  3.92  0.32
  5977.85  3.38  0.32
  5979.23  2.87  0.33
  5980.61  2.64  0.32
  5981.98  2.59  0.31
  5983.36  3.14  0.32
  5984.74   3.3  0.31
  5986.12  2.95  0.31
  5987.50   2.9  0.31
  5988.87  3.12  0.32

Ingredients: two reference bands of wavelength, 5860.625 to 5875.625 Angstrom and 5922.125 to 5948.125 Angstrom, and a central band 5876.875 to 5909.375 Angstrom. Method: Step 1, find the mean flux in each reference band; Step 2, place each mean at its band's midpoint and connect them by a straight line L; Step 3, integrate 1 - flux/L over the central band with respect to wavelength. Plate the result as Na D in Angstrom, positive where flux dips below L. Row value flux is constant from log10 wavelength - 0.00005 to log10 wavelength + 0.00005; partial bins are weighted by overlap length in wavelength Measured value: 0.8 Angstrom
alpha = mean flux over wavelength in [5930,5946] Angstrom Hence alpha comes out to 3.04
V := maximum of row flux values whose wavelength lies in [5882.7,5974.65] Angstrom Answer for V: 3.93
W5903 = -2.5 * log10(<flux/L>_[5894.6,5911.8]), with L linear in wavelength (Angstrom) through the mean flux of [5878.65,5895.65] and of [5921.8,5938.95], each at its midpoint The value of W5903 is -0.03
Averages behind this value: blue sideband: 3.09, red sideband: 3.08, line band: 3.18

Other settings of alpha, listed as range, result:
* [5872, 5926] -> 3.17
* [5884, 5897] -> 3.14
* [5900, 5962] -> 3.12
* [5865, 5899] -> 3.18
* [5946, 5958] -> 3.09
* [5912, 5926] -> 3.22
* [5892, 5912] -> 3.16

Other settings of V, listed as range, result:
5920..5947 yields 3.63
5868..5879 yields 3.6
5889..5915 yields 3.48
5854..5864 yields 3.49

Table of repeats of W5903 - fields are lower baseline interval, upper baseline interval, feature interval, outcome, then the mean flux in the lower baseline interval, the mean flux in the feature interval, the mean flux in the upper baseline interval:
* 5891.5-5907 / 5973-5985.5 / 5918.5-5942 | 0.01 mag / 3.19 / 3.12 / 3.12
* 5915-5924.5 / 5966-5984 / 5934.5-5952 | 0.03 mag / 3.22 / 3.06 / 3.03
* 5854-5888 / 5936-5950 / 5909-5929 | -0.03 mag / 3.21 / 3.19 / 3.04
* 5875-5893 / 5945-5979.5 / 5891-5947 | -0.02 mag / 3.08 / 3.15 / 3.09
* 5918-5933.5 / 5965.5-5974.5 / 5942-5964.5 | 0.00 mag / 3.18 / 3.07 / 2.99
